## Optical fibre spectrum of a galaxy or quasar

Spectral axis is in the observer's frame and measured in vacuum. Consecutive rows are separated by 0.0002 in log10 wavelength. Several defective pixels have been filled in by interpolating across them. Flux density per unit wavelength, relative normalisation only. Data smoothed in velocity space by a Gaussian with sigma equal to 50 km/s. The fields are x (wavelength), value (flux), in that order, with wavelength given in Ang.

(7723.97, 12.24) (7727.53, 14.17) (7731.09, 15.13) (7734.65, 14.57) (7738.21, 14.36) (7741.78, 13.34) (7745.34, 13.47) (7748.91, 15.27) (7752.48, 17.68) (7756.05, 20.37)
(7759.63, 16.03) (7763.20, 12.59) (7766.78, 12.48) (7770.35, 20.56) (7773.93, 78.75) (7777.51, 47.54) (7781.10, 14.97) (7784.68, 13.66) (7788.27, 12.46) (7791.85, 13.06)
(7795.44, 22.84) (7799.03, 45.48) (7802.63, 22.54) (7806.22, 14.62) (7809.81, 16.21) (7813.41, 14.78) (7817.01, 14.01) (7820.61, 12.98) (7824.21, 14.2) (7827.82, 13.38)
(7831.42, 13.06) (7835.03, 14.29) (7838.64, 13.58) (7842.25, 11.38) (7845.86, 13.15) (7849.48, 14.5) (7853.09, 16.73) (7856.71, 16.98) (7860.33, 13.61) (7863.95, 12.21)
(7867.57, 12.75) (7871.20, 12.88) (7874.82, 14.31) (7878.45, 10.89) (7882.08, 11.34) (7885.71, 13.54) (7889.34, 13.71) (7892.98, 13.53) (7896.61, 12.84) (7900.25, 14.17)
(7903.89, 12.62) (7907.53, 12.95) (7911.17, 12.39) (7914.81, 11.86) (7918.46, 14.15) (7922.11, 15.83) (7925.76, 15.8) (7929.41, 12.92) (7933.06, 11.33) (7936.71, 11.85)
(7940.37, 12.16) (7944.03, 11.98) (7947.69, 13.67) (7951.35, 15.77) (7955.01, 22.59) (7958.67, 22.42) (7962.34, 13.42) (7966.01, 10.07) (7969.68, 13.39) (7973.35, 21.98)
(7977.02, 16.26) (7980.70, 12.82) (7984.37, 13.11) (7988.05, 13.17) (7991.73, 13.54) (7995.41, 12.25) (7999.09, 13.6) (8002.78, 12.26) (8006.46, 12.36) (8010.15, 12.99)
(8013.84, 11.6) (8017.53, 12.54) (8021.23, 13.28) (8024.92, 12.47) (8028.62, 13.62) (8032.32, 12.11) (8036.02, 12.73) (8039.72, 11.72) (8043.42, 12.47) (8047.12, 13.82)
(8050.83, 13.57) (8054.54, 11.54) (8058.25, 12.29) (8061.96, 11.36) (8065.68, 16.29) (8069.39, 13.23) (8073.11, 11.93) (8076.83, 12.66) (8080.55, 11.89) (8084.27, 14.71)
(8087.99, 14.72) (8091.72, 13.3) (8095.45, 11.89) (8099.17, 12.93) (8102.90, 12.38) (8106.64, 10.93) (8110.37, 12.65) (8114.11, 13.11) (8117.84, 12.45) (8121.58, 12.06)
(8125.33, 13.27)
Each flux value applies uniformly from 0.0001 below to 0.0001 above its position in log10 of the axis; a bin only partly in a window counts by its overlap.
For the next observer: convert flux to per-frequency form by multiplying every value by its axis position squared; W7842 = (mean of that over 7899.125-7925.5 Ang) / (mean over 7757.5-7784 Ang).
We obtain 0.50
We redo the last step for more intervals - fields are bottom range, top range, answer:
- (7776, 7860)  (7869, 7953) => 0.77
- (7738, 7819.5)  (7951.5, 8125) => 0.68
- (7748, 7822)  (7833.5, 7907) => 0.63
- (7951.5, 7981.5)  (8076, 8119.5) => 0.79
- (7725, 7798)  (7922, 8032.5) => 0.72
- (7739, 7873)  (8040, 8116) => 0.75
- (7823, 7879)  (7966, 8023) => 1.03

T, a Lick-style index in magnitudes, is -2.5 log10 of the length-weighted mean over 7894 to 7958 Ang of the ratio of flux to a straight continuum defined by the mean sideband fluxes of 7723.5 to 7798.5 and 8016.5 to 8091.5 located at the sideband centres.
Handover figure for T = 0.16 mag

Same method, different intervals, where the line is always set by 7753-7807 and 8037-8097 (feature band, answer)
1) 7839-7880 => 0.490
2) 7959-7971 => 0.257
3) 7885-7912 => 0.436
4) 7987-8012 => 0.215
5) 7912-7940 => 0.369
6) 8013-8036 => 0.161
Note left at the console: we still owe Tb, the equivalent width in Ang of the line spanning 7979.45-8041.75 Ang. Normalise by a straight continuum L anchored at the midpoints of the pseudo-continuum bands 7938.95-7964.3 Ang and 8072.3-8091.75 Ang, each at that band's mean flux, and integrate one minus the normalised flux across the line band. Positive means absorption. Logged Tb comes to 8.7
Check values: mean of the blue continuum 16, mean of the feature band 12.7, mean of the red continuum 13.3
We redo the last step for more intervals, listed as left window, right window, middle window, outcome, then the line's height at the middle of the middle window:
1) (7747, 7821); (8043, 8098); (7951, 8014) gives 4.7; 15.8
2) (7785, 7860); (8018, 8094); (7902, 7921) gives 2.7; 15.1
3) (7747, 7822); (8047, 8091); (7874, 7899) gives 7.9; 18.7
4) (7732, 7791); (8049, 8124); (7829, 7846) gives 5.3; 19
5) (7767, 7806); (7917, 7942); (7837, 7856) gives 6.7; 21.8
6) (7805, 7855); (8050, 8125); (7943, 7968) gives -4.4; 13.4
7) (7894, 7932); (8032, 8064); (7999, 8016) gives 0.4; 12.8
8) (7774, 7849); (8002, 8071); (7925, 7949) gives 4.5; 15.6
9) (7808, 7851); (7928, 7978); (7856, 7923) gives 5.5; 14.4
